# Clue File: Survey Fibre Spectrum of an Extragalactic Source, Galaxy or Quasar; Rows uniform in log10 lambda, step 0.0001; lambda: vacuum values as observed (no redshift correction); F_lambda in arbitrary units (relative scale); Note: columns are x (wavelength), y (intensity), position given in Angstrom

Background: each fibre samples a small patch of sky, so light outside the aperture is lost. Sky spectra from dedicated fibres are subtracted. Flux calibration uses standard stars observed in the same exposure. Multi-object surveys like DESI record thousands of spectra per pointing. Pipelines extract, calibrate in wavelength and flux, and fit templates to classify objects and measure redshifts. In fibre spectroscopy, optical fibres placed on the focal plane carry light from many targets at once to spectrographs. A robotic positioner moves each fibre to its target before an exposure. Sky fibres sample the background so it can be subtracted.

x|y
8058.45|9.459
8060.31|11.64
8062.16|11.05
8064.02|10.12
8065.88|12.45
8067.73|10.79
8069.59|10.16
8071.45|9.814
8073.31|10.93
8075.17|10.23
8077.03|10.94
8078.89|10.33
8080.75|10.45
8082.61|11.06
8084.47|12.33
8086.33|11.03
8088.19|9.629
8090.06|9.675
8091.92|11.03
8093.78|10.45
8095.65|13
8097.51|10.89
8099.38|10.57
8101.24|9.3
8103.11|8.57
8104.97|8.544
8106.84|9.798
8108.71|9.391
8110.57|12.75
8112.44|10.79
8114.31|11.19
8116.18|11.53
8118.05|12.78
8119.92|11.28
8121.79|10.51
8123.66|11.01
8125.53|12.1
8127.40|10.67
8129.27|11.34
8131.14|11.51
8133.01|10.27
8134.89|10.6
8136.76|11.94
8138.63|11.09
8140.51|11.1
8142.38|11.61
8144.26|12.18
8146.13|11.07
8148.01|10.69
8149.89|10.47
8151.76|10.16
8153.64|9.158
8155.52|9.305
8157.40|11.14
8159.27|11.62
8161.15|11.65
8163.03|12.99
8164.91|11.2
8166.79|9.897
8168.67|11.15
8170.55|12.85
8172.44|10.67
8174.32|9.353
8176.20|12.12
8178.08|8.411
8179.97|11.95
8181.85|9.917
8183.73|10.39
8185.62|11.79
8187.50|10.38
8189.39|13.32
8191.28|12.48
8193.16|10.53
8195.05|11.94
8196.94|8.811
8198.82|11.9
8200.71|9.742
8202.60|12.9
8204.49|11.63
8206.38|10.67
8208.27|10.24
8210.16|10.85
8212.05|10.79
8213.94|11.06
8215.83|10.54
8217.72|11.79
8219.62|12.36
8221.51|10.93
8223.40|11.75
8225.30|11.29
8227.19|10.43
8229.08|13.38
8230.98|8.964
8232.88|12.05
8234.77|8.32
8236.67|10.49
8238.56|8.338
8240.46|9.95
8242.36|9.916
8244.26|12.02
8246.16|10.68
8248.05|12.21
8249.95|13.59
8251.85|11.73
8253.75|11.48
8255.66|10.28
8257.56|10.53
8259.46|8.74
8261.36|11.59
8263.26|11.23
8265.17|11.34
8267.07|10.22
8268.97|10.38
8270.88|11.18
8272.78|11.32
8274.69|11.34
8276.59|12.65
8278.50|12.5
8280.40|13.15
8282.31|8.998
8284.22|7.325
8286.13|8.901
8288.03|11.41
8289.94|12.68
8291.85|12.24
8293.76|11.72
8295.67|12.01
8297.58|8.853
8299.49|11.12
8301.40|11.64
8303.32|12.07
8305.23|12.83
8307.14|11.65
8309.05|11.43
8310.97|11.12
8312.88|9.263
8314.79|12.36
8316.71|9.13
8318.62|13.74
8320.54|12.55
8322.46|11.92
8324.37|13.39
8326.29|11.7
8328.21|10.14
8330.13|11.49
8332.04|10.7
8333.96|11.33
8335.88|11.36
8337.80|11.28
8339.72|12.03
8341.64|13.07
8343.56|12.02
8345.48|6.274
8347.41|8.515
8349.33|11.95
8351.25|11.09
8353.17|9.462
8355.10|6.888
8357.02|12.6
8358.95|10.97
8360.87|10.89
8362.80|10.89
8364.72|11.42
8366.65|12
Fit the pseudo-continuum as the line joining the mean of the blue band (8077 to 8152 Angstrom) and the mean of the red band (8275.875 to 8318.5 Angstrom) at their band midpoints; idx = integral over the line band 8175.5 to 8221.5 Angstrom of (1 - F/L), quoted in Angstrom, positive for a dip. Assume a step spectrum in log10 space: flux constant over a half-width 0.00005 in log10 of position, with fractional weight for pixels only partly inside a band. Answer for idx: -0.3 Angstrom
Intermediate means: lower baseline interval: 10.9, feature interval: 11.1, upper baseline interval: 11.2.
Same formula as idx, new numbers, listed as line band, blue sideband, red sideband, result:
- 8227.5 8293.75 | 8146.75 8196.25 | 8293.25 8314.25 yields 1.4 Angstrom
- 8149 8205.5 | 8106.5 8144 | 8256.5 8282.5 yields 0.9 Angstrom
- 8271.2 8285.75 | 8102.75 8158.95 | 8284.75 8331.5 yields 0.5 Angstrom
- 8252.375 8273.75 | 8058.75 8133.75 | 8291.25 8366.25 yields 0.5 Angstrom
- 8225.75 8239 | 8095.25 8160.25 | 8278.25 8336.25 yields 0.9 Angstrom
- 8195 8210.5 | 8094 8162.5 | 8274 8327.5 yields 0.3 Angstrom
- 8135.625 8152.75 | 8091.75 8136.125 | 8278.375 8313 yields -0.4 Angstrom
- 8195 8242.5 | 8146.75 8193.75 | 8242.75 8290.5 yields 0.9 Angstrom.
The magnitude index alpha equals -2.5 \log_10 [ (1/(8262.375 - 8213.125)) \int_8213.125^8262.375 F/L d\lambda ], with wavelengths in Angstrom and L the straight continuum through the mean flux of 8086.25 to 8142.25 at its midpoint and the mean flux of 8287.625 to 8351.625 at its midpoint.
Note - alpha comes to 0.02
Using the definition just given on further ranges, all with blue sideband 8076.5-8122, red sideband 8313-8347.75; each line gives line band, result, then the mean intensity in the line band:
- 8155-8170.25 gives -0.04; 11.2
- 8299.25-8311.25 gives -0.05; 11.8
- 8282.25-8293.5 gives 0.07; 10.5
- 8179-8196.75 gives -0.04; 11.3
